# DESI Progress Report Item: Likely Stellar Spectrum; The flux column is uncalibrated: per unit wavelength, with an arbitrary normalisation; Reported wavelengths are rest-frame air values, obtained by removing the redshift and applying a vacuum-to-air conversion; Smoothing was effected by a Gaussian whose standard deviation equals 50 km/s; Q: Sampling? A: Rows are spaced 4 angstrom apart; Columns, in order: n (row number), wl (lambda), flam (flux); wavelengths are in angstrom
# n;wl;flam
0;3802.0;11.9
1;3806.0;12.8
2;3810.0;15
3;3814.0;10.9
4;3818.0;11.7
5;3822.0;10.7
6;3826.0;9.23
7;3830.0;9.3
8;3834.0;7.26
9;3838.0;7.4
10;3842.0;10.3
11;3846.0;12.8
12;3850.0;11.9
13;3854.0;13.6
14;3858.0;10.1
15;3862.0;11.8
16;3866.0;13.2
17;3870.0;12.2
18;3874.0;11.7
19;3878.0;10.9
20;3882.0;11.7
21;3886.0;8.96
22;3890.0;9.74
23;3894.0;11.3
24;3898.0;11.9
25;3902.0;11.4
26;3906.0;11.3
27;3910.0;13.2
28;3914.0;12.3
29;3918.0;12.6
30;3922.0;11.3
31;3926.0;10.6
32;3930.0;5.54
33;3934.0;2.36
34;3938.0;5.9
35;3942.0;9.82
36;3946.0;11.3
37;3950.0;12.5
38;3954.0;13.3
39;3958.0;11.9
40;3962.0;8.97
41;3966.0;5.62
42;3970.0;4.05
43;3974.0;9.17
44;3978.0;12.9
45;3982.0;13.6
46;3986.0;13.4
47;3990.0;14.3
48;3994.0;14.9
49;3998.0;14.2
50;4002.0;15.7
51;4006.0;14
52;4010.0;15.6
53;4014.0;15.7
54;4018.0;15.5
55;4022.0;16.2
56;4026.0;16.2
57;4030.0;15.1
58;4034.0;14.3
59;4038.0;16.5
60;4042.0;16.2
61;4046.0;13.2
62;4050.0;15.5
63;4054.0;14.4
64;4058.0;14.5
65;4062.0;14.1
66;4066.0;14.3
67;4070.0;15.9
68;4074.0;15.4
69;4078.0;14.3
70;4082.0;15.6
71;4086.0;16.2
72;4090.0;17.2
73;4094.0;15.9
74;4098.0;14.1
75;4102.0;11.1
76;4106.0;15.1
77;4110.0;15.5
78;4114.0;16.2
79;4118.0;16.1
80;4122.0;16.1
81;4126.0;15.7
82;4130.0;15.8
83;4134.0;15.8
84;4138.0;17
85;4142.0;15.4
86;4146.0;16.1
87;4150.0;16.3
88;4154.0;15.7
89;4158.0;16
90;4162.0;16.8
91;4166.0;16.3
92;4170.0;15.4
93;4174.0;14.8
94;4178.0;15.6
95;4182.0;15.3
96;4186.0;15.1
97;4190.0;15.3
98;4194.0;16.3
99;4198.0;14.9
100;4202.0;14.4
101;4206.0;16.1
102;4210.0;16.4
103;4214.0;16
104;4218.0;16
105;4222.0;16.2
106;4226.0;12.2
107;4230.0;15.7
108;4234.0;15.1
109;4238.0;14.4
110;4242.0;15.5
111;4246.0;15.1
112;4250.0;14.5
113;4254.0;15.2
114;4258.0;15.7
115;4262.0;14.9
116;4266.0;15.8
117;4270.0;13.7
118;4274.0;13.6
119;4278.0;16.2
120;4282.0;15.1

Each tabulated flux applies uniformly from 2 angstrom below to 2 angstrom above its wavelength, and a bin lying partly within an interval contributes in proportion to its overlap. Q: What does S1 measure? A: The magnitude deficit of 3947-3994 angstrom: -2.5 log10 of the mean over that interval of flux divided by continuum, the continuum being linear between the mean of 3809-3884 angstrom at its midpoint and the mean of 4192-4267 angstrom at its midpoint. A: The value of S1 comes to 0.129 mag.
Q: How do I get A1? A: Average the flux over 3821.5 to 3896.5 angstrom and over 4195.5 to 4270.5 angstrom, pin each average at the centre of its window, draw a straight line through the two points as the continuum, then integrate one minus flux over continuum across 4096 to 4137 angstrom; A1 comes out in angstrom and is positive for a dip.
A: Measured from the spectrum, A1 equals -4.1 angstrom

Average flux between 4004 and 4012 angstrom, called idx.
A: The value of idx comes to 14.8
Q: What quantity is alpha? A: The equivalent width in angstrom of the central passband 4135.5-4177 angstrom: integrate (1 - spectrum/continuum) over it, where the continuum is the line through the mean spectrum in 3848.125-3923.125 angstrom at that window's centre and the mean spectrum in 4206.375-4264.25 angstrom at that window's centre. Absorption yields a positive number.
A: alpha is -4.5 angstrom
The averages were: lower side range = 11.6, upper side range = 15.2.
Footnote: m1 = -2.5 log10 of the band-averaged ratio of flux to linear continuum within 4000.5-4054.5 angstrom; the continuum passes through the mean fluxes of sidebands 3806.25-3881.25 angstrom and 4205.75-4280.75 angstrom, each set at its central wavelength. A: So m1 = -0.18 mag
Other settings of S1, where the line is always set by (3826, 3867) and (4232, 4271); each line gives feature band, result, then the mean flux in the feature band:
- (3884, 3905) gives 0.047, 10.7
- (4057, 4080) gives -0.135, 14.8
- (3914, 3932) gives 0.118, 10.3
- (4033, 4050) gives -0.187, 15.1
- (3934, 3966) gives 0.208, 9.71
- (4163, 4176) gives -0.107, 15.6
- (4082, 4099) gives -0.198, 15.9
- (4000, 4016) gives -0.226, 15.2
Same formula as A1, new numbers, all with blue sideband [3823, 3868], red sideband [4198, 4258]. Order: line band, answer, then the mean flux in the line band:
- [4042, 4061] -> -2.15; 14.6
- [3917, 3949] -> 8.21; 8.67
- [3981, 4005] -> -3.81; 14.4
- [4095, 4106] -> 0.26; 13.4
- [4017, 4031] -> -3.35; 15.8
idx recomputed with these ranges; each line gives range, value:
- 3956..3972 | 7.63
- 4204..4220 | 16.1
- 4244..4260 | 15.1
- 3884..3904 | 10.7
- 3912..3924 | 12.1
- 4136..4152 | 16.2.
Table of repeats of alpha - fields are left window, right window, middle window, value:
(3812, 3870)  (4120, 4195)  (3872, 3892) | 1.4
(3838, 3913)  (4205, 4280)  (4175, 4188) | -0.7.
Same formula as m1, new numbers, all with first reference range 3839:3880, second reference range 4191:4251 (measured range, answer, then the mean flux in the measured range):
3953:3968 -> 0.29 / 9.72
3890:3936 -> 0.19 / 10.3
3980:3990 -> -0.06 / 13.7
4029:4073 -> -0.10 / 14.9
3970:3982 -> 0.24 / 10.3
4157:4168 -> -0.12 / 16.4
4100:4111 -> 0.03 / 13.8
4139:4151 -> -0.10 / 16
